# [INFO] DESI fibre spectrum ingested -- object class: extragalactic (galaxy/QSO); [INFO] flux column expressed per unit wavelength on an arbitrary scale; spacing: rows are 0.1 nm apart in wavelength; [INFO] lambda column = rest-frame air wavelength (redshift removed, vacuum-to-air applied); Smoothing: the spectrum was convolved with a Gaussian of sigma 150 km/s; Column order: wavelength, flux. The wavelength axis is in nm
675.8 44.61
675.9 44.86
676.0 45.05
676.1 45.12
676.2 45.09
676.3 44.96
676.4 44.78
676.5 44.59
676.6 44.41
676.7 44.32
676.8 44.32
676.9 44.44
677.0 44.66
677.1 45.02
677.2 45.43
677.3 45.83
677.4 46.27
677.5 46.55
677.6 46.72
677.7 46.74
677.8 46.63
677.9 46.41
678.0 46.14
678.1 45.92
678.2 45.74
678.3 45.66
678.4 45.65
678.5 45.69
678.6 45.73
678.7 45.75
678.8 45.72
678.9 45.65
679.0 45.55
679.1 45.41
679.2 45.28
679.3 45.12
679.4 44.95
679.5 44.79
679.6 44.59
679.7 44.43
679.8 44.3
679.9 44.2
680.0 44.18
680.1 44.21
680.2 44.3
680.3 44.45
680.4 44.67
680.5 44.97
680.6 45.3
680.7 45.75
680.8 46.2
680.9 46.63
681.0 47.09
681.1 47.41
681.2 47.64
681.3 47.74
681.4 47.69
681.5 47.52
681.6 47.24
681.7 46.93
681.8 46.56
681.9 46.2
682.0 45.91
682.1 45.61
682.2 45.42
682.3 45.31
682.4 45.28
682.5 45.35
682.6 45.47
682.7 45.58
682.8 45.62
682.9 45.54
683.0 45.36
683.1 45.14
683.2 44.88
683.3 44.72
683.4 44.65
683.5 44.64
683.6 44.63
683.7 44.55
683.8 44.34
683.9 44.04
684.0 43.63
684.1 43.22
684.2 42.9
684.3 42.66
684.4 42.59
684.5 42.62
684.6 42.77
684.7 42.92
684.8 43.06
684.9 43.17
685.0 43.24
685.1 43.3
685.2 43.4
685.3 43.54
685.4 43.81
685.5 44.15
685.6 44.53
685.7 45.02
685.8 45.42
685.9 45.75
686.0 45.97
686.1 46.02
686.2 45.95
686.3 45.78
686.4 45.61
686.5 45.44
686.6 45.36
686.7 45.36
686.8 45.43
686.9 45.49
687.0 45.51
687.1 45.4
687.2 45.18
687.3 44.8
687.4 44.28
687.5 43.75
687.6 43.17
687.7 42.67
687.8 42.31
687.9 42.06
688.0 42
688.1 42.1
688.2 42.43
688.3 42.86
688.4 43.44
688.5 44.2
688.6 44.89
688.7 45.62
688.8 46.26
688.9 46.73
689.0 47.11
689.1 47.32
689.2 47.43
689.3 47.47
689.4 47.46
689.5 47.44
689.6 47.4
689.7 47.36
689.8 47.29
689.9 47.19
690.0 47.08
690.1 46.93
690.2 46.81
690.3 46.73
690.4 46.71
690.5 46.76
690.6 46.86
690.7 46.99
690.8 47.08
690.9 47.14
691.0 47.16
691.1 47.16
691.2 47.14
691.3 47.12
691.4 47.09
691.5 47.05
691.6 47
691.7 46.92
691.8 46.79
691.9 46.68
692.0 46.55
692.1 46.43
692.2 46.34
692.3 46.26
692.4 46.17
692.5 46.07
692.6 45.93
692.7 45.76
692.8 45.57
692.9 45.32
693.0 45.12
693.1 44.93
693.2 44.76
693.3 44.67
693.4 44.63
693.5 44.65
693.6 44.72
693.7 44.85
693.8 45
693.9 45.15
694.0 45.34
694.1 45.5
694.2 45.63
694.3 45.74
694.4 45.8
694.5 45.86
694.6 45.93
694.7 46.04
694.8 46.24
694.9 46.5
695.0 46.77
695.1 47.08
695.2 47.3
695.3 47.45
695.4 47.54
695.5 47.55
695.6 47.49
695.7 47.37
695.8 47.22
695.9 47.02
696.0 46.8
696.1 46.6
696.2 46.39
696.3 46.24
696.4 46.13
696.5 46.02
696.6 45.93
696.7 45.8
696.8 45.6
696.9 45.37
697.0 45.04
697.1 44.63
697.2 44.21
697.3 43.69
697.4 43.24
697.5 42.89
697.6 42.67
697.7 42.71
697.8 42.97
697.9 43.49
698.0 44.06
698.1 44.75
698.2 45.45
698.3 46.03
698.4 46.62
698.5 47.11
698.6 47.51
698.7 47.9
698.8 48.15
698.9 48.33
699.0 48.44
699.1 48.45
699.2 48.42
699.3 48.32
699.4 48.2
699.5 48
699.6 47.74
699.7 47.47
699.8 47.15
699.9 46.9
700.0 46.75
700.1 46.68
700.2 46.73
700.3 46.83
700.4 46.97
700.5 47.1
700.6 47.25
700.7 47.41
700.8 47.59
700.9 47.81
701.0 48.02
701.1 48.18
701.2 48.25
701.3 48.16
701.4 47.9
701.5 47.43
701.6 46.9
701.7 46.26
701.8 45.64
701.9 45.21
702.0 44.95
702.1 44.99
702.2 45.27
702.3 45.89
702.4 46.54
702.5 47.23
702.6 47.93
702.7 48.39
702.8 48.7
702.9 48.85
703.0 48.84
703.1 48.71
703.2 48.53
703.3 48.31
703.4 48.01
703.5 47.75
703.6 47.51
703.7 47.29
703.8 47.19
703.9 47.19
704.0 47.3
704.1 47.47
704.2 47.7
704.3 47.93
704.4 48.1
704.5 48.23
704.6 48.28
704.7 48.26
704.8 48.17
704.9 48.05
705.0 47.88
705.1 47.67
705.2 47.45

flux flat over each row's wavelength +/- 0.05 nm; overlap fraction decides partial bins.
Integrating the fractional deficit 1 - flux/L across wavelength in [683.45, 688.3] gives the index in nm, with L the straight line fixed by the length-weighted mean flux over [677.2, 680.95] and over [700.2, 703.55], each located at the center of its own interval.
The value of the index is 0.20 nm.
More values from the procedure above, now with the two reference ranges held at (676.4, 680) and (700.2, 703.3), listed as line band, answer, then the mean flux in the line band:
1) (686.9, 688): 0.05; 43.9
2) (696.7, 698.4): 0.10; 44.3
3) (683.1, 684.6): 0.06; 43.9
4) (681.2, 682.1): -0.03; 46.9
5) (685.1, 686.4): 0.03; 44.9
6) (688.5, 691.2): -0.03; 46.9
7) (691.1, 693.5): 0.02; 46.1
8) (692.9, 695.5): 0.05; 45.8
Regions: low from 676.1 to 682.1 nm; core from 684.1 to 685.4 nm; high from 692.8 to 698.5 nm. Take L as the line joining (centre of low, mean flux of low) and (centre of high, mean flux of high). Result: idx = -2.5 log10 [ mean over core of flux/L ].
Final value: 0.062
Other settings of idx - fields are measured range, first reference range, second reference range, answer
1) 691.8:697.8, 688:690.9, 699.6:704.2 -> 0.02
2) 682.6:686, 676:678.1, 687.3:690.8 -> 0.03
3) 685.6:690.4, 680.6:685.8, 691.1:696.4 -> 0.00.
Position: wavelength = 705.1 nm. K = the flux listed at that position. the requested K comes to 47.67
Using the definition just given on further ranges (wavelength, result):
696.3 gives 46.24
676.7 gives 44.32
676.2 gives 45.09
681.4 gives 47.69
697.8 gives 42.97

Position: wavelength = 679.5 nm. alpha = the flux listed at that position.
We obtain 44.79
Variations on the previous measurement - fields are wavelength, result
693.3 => 44.67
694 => 45.34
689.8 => 47.29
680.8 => 46.2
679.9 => 44.2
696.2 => 46.39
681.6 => 47.24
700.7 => 47.41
